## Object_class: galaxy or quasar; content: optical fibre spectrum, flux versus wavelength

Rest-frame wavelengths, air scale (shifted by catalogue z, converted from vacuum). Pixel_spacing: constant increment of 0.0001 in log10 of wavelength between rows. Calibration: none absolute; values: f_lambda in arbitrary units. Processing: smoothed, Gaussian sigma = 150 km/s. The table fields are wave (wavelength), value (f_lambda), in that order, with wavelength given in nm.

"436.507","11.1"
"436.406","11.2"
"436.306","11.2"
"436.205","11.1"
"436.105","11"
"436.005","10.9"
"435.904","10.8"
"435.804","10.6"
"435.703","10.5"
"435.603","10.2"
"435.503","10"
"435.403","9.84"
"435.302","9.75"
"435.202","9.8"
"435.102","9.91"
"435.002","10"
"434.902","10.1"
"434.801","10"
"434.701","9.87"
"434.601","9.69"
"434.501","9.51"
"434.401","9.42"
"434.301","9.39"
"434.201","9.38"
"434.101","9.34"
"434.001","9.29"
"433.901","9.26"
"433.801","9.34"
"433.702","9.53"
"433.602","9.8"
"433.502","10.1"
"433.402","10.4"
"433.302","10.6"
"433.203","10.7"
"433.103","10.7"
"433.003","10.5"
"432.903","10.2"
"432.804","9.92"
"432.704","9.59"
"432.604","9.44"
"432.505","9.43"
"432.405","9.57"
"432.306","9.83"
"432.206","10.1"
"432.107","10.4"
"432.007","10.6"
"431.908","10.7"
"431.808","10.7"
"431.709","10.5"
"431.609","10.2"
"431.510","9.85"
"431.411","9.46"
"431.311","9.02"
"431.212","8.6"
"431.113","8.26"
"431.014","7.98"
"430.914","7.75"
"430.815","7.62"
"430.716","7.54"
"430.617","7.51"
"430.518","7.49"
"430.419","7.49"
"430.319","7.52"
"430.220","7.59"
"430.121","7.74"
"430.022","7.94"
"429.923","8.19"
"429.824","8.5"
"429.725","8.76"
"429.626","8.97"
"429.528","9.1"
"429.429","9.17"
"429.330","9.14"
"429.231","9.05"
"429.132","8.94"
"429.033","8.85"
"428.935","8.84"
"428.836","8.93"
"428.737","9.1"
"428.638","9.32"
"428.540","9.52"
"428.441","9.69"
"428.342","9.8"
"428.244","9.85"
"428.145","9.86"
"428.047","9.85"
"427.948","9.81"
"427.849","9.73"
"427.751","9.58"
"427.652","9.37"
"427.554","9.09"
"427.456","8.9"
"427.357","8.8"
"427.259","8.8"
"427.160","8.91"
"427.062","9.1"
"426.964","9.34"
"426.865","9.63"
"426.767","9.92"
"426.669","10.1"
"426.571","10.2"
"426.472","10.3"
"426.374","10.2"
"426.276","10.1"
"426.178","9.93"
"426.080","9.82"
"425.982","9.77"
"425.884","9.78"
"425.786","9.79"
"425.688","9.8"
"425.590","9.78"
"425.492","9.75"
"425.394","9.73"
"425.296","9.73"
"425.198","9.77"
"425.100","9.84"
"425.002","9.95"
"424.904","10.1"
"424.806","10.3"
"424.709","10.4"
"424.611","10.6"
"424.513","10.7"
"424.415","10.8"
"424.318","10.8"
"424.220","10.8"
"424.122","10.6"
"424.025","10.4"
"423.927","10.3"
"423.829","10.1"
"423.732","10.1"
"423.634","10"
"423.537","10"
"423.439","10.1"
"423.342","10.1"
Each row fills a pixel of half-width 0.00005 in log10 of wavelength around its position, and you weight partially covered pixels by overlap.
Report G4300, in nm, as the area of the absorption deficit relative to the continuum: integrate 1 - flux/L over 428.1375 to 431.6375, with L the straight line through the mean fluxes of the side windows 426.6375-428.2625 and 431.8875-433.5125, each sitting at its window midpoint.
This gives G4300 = 0.39 nm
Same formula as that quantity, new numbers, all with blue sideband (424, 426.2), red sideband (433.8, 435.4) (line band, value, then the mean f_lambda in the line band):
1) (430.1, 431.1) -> 0.224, 7.64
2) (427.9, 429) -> 0.051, 9.5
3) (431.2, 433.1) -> -0.040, 9.97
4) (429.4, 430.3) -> 0.136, 8.4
